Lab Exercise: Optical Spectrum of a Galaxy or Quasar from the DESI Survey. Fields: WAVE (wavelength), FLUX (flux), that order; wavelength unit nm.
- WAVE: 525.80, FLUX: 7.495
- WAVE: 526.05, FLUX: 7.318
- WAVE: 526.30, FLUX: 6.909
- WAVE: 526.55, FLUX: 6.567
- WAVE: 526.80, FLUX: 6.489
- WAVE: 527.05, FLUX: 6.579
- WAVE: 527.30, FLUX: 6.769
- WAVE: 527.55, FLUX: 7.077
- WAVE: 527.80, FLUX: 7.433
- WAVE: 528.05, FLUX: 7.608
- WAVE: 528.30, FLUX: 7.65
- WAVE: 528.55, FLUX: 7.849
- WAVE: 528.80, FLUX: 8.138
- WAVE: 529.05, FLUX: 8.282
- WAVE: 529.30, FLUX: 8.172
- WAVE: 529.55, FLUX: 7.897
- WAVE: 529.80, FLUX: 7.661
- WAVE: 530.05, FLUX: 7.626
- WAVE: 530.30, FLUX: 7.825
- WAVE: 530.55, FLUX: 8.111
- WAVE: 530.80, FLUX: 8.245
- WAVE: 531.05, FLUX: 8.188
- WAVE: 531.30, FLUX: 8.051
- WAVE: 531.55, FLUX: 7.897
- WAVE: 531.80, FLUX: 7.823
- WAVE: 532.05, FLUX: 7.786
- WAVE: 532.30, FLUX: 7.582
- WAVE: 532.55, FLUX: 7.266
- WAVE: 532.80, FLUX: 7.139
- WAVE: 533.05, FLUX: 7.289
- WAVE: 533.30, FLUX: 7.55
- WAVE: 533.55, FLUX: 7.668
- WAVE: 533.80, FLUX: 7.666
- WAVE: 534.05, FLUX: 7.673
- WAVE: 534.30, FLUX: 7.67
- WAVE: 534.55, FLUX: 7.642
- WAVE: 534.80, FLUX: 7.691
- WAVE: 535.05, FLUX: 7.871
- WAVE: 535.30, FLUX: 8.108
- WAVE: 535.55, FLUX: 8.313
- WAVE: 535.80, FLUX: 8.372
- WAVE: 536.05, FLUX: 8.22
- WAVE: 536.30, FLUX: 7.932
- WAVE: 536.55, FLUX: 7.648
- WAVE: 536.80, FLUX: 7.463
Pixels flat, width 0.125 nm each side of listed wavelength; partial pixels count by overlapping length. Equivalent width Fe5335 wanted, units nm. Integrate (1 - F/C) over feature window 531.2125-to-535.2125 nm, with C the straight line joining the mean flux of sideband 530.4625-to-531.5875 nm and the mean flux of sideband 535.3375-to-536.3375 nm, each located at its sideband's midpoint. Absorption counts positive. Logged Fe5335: 0.26 nm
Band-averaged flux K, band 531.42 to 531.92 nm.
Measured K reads 7.86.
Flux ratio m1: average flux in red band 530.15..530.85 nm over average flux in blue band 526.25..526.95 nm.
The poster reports 1.21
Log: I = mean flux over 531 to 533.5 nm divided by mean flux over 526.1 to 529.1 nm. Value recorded 1.1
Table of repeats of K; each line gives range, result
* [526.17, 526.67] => 6.75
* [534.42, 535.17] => 7.73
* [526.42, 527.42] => 6.6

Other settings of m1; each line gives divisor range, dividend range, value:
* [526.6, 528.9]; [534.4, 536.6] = 1.10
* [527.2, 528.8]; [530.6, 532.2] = 1.07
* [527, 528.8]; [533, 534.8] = 1.03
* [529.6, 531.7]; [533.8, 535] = 0.97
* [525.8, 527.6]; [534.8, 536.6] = 1.18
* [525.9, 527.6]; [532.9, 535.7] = 1.14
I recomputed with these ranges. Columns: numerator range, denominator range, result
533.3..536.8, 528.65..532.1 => 0.98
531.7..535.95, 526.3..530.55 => 1.03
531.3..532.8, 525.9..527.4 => 1.13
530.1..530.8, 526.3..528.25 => 1.15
